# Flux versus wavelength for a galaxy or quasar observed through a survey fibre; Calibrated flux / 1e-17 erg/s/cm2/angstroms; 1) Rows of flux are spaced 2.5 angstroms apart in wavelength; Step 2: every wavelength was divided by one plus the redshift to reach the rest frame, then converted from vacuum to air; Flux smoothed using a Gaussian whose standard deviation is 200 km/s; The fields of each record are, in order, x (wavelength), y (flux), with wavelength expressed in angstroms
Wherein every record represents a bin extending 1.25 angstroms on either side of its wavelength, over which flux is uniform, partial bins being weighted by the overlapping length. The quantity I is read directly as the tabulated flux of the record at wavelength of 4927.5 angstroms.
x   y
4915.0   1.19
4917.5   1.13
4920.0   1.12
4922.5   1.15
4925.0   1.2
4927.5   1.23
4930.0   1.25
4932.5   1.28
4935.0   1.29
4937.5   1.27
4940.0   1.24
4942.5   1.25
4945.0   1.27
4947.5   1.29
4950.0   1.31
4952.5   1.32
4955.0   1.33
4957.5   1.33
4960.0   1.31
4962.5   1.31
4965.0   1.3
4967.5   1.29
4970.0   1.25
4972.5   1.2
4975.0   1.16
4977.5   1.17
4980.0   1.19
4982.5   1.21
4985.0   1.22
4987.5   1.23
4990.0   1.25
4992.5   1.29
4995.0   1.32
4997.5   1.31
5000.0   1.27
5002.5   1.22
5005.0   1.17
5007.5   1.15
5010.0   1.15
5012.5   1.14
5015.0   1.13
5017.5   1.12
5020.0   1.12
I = 1.23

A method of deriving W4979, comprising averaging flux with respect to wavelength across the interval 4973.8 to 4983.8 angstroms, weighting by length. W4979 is 1.18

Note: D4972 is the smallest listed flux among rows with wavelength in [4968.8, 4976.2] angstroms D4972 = 1.16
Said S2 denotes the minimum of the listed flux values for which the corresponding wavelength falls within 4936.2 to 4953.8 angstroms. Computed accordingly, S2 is 1.24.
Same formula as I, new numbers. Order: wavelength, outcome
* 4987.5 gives 1.23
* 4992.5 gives 1.29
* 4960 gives 1.31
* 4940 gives 1.24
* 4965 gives 1.3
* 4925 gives 1.2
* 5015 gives 1.13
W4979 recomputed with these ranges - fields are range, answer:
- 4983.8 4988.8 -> 1.23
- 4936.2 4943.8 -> 1.25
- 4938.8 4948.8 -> 1.26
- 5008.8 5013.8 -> 1.14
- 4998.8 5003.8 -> 1.24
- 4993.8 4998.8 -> 1.31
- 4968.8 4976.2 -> 1.2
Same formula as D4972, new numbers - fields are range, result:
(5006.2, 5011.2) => 1.15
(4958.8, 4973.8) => 1.2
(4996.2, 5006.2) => 1.17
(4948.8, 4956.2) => 1.31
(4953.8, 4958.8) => 1.33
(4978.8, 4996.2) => 1.19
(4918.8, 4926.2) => 1.12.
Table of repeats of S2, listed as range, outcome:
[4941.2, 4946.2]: 1.25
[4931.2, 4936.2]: 1.28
